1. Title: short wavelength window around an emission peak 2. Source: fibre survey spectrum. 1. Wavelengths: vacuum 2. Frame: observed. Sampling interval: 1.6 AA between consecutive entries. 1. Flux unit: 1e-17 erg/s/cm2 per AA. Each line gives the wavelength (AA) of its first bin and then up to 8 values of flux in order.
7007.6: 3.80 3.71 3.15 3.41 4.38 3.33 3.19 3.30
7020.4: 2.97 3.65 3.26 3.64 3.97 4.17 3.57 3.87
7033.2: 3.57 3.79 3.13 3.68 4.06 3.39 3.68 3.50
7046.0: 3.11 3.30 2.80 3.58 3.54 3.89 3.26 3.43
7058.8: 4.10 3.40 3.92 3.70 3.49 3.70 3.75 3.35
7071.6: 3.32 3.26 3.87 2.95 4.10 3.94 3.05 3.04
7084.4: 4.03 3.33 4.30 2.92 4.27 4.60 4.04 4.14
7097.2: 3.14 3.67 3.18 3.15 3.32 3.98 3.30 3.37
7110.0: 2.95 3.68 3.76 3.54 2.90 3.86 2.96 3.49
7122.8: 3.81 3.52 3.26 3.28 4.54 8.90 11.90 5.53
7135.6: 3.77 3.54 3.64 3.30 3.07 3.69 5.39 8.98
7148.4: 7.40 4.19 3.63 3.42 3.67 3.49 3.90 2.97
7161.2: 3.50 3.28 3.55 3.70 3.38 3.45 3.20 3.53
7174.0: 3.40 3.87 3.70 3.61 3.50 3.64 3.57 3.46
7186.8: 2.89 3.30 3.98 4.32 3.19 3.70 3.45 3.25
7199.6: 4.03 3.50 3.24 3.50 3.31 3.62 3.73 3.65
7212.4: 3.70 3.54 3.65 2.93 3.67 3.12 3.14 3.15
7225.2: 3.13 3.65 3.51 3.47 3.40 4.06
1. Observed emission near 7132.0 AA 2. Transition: [S II]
